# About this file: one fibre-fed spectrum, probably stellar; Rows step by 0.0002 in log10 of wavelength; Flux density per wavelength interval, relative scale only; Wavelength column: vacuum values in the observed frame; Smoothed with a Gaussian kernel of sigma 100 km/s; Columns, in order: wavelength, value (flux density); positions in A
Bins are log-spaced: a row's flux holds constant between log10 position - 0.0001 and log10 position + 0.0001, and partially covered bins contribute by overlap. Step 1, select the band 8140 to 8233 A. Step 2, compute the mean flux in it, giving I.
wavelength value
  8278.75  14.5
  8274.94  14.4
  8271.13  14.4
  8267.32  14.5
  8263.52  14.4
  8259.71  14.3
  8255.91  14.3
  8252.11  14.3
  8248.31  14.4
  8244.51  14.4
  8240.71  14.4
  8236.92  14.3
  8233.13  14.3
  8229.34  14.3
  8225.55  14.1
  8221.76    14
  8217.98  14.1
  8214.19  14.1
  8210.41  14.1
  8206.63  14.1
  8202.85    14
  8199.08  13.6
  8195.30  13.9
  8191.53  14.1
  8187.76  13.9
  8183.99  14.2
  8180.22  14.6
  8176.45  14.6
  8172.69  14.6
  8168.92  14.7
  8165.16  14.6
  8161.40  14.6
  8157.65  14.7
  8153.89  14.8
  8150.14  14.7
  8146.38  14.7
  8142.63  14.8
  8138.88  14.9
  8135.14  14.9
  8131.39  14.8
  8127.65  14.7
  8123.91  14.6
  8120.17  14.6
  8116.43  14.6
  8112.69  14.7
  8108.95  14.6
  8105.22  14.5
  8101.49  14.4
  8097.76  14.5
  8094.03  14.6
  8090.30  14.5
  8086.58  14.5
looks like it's 14.3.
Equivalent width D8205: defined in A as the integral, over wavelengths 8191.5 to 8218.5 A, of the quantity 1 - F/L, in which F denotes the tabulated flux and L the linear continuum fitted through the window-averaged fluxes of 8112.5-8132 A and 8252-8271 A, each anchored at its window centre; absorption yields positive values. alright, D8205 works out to 0.93 A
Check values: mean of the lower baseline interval 14.7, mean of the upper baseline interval 14.4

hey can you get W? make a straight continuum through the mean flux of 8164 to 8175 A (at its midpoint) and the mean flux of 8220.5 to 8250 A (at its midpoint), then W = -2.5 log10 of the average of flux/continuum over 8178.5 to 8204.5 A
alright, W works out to 0.036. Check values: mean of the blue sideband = 14.6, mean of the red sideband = 14.3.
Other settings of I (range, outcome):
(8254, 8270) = 14.4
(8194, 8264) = 14.2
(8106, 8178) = 14.7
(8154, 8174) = 14.7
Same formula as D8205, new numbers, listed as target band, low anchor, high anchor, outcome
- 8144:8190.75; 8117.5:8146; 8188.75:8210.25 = -0.7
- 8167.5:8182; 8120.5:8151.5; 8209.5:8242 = -0.1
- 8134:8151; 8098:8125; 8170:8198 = -0.4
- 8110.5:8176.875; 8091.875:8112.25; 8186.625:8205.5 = -2.1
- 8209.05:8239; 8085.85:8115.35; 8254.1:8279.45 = 0.6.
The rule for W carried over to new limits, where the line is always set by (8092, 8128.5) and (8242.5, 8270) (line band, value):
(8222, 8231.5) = 0.02 mag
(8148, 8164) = -0.01 mag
